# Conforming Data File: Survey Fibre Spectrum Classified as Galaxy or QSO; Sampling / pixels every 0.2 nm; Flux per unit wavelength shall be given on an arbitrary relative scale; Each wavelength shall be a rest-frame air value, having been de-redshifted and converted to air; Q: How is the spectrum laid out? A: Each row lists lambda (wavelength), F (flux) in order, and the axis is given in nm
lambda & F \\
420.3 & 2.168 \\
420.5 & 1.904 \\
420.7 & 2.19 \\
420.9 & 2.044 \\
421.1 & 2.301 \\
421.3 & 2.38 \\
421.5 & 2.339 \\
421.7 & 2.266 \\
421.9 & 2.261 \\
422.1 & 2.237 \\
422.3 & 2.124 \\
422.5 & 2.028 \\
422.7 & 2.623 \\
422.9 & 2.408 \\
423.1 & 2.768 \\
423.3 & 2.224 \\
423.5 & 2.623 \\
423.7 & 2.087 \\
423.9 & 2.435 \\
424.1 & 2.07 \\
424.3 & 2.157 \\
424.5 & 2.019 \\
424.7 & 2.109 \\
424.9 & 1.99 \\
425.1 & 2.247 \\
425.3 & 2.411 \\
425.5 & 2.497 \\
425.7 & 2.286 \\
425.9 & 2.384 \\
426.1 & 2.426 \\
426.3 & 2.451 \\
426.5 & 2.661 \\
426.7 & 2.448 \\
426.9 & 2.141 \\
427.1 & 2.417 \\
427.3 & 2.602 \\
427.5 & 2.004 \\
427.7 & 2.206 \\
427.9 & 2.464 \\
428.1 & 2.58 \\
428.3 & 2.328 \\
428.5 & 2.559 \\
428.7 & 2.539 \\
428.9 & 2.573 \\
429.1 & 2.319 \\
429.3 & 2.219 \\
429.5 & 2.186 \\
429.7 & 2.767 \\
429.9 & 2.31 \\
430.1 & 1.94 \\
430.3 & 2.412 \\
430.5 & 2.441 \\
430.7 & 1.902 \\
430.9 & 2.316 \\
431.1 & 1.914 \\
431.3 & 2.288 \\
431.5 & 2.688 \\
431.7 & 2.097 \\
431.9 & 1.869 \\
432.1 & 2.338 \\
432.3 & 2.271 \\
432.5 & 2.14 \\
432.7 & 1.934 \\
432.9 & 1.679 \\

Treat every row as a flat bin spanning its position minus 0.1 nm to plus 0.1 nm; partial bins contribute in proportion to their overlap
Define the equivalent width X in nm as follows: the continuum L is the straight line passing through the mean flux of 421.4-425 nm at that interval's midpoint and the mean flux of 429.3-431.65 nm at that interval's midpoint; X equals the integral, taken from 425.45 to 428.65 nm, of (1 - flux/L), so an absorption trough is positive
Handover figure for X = -0.18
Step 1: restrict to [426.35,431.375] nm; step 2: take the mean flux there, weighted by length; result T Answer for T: 2.34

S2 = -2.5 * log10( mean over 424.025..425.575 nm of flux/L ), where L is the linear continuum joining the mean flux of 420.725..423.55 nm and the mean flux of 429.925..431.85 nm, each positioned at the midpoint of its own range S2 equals 0.05 mag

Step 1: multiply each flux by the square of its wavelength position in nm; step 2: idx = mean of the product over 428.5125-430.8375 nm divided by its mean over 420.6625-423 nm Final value 1.07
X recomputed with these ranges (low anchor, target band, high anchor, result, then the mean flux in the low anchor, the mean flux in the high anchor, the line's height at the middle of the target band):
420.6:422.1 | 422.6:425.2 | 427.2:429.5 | 0.01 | 2.25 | 2.39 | 2.3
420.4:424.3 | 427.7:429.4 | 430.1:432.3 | -0.15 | 2.28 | 2.22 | 2.23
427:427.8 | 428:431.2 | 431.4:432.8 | -0.11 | 2.31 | 2.19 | 2.25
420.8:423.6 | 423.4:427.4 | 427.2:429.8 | 0.08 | 2.33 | 2.41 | 2.37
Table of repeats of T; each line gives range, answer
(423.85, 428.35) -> 2.32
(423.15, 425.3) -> 2.22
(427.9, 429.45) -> 2.44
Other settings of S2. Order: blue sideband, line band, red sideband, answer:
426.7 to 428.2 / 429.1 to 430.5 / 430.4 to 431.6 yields -0.013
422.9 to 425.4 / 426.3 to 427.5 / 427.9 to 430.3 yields -0.035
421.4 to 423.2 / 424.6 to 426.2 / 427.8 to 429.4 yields 0.046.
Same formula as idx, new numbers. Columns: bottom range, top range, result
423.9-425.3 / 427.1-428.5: 1.13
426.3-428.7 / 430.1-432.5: 0.94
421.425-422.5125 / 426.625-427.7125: 1.06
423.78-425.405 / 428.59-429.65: 1.12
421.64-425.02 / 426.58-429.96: 1.08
